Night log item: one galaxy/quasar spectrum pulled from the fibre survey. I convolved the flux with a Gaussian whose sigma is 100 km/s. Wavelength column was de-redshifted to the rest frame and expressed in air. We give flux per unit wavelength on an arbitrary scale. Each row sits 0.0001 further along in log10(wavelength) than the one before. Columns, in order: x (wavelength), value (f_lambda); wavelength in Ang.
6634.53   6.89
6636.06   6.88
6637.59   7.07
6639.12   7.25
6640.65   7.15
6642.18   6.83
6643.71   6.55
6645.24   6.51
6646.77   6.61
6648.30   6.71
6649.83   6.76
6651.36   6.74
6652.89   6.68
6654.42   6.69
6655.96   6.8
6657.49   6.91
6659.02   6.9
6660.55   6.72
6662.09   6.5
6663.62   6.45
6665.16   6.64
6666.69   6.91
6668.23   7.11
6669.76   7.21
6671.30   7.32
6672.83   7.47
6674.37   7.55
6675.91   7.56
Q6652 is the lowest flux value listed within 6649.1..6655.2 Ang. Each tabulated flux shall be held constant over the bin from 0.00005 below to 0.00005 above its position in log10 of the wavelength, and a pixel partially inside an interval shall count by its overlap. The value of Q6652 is 6.68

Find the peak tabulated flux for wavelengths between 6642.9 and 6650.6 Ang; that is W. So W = 6.76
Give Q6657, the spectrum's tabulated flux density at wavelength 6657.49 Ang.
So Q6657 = 6.91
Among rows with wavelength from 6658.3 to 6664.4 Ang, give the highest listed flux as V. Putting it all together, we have 6.9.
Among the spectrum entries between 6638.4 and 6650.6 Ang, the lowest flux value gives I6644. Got 6.51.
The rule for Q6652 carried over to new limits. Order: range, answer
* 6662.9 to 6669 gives 6.45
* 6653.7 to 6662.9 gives 6.5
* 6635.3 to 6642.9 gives 6.83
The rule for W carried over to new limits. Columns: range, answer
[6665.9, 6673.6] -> 7.47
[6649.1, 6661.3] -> 6.91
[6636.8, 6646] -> 7.25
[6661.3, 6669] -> 7.11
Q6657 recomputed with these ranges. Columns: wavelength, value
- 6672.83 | 7.47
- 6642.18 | 6.83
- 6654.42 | 6.69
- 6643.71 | 6.55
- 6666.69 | 6.91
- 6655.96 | 6.8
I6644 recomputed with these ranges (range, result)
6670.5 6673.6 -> 7.32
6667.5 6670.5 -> 7.11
